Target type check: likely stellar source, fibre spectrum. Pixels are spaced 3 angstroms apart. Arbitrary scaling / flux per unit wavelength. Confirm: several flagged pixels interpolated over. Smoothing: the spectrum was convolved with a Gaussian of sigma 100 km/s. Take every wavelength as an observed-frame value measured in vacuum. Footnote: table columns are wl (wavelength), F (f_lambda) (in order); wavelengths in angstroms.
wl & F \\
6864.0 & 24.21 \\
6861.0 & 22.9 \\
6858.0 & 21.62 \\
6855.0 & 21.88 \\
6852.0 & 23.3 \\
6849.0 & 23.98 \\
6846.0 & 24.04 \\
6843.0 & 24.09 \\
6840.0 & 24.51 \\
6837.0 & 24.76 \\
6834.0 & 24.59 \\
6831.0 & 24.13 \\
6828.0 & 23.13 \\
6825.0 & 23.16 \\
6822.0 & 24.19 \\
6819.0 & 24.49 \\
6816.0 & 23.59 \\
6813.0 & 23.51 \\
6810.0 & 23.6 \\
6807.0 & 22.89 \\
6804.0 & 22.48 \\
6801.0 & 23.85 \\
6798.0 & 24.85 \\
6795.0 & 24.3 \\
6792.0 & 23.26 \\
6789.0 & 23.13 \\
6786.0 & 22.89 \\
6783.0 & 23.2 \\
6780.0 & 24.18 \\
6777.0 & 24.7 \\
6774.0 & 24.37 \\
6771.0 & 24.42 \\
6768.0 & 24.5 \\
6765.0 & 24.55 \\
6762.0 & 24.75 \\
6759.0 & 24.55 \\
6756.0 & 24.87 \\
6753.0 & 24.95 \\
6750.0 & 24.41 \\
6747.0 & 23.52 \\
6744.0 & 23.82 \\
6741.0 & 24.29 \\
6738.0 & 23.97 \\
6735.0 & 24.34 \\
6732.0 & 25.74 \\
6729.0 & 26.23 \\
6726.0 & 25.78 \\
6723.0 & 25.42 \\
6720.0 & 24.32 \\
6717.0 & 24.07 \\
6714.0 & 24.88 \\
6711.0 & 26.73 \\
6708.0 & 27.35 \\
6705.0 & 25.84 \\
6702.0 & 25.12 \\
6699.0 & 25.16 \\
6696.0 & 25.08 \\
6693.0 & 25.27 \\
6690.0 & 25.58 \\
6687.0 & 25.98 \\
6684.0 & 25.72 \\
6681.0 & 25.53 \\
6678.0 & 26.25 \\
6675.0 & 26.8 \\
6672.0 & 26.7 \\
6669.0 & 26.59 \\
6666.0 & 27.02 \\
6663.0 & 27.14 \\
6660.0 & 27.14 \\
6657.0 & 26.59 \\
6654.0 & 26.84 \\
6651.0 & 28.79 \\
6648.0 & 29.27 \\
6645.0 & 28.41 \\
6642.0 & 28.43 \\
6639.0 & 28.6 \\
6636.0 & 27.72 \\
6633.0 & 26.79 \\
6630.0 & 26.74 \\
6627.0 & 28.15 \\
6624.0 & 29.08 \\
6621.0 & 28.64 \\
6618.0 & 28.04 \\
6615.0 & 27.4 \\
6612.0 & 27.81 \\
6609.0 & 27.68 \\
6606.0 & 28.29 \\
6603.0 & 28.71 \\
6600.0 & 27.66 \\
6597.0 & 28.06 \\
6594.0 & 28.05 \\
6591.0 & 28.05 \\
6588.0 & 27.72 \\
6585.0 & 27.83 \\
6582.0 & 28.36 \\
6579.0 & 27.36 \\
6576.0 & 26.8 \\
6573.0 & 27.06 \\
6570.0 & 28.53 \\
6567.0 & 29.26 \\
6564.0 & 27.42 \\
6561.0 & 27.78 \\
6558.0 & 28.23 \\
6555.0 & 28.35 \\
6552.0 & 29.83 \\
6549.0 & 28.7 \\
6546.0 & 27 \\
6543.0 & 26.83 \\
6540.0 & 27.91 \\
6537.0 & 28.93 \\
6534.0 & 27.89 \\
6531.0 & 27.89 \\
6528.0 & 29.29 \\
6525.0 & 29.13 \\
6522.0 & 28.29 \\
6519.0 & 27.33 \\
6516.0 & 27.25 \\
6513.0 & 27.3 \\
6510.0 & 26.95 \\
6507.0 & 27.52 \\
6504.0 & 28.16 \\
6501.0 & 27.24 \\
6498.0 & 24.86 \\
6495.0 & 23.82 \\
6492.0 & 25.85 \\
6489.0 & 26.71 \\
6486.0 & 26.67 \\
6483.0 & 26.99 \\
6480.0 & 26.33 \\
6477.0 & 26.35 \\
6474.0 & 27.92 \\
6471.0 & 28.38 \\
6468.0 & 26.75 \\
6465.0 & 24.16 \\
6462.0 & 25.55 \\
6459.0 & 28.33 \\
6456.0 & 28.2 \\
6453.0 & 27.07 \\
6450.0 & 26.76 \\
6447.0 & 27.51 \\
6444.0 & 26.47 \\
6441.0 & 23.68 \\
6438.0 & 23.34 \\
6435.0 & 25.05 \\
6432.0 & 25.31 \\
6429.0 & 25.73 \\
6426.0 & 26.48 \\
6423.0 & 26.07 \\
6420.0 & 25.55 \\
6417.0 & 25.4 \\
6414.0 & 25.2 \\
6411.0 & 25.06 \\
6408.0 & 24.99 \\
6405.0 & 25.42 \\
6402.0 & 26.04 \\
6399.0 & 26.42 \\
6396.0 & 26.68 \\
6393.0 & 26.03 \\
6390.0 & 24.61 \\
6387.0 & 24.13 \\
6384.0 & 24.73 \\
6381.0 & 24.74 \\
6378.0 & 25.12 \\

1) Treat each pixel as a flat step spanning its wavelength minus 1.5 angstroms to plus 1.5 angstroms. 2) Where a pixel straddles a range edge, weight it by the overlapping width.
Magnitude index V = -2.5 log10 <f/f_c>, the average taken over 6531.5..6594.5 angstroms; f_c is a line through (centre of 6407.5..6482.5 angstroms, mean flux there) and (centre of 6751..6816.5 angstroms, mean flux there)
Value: -0.11 mag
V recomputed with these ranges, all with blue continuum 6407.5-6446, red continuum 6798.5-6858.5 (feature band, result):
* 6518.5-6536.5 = -0.143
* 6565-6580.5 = -0.128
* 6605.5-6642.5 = -0.143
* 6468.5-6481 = -0.089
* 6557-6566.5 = -0.132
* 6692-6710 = -0.066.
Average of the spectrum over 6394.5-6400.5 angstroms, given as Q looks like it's 26.6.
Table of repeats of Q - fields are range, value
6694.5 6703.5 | 25.1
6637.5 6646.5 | 28.5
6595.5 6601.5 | 27.9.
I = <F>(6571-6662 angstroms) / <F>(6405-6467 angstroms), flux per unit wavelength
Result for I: 1.08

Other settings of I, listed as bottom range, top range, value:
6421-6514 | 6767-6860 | 0.90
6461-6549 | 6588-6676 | 1.02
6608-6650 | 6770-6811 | 0.84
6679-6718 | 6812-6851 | 0.94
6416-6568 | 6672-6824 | 0.91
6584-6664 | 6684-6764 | 0.90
